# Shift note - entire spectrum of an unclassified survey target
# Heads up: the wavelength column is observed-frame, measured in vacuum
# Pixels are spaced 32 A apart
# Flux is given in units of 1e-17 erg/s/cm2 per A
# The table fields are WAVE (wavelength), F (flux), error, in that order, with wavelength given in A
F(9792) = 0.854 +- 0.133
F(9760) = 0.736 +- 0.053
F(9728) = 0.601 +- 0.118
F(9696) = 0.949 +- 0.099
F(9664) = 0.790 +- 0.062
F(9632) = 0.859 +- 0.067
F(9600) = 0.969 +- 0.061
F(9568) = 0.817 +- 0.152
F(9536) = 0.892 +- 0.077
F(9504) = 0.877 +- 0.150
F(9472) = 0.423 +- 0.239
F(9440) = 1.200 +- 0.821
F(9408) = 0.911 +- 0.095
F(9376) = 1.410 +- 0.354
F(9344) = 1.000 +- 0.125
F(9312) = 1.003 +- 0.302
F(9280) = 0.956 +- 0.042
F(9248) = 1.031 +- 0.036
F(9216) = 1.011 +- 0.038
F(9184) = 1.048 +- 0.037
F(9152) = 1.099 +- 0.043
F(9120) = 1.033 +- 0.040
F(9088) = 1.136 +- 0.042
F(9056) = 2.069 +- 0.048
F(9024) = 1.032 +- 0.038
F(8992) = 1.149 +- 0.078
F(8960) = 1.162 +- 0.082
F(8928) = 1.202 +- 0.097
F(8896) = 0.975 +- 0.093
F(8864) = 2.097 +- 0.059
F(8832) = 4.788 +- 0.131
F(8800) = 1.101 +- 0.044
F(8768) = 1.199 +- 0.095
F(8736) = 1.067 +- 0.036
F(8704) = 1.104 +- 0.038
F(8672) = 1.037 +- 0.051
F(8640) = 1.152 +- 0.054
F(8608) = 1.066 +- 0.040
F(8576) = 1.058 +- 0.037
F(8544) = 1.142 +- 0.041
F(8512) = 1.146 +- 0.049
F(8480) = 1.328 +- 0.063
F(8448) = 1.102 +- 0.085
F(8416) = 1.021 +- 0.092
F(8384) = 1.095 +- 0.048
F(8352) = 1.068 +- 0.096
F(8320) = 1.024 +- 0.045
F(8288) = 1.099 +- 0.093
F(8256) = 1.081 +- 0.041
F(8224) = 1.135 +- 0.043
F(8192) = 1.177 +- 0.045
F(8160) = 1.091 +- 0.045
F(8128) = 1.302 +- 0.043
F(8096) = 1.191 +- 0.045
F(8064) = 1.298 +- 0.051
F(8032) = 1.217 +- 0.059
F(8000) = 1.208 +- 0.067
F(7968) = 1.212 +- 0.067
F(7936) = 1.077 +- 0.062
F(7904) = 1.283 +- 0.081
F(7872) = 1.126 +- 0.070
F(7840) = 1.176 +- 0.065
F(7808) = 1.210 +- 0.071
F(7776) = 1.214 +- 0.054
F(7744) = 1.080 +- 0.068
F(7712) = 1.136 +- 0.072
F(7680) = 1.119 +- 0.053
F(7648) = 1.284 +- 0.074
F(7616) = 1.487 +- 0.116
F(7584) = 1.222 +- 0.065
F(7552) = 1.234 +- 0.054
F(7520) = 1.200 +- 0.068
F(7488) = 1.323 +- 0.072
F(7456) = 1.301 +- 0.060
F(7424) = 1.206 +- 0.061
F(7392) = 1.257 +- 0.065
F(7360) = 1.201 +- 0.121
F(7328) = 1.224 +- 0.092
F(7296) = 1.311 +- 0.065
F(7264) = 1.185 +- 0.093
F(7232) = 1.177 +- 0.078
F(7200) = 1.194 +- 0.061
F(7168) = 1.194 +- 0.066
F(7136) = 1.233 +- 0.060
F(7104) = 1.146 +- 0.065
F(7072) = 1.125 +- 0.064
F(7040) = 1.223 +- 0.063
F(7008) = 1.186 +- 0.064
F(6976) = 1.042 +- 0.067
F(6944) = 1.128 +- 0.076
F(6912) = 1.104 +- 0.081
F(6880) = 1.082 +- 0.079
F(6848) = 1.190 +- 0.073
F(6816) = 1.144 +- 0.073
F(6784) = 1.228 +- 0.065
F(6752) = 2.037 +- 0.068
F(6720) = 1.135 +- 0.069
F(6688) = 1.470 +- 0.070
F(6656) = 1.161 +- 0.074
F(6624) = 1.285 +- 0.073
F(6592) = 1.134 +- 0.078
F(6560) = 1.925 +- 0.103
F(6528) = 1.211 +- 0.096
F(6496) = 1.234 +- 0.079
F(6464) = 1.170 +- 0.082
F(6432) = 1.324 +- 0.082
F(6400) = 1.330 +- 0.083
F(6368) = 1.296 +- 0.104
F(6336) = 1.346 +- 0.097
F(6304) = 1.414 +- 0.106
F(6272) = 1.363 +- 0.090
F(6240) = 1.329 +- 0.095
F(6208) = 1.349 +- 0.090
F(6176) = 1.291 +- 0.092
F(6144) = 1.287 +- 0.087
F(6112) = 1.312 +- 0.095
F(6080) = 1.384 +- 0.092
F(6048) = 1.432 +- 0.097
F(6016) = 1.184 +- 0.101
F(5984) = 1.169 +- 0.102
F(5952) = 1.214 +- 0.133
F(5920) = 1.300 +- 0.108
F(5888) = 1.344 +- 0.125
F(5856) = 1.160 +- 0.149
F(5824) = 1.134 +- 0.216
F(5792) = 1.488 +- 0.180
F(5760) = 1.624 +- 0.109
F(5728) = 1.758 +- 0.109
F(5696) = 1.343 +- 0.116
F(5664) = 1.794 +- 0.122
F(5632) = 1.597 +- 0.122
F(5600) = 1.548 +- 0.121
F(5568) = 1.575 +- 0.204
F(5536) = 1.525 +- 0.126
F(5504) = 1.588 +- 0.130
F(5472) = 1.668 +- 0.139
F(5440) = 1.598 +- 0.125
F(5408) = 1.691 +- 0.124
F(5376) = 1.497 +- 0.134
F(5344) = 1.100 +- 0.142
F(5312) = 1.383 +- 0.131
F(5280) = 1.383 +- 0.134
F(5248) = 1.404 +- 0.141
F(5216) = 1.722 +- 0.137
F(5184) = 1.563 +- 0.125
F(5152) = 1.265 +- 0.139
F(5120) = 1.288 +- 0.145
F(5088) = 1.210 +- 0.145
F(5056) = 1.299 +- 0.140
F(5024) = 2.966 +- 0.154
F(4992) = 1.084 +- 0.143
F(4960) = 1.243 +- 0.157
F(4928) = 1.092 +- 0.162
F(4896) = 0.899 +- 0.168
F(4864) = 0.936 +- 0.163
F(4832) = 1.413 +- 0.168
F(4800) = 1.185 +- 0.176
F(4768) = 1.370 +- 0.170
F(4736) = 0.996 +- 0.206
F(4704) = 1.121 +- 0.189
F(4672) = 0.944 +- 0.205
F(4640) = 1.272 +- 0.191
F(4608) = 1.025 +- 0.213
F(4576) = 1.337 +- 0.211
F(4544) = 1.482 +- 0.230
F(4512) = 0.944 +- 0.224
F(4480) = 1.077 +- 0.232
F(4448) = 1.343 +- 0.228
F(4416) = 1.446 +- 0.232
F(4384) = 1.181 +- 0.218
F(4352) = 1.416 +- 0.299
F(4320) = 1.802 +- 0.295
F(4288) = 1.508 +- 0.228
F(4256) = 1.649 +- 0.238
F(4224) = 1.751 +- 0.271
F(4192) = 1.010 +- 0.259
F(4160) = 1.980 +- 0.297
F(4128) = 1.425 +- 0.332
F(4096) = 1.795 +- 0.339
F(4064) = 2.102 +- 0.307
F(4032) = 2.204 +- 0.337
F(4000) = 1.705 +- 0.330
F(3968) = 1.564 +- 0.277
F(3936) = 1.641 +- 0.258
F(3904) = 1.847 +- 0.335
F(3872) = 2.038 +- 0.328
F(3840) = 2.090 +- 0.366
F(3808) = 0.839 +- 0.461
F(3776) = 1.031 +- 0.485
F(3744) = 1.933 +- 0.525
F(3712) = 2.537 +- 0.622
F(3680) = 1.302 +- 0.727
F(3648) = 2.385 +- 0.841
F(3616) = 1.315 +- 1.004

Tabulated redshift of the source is 0.35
